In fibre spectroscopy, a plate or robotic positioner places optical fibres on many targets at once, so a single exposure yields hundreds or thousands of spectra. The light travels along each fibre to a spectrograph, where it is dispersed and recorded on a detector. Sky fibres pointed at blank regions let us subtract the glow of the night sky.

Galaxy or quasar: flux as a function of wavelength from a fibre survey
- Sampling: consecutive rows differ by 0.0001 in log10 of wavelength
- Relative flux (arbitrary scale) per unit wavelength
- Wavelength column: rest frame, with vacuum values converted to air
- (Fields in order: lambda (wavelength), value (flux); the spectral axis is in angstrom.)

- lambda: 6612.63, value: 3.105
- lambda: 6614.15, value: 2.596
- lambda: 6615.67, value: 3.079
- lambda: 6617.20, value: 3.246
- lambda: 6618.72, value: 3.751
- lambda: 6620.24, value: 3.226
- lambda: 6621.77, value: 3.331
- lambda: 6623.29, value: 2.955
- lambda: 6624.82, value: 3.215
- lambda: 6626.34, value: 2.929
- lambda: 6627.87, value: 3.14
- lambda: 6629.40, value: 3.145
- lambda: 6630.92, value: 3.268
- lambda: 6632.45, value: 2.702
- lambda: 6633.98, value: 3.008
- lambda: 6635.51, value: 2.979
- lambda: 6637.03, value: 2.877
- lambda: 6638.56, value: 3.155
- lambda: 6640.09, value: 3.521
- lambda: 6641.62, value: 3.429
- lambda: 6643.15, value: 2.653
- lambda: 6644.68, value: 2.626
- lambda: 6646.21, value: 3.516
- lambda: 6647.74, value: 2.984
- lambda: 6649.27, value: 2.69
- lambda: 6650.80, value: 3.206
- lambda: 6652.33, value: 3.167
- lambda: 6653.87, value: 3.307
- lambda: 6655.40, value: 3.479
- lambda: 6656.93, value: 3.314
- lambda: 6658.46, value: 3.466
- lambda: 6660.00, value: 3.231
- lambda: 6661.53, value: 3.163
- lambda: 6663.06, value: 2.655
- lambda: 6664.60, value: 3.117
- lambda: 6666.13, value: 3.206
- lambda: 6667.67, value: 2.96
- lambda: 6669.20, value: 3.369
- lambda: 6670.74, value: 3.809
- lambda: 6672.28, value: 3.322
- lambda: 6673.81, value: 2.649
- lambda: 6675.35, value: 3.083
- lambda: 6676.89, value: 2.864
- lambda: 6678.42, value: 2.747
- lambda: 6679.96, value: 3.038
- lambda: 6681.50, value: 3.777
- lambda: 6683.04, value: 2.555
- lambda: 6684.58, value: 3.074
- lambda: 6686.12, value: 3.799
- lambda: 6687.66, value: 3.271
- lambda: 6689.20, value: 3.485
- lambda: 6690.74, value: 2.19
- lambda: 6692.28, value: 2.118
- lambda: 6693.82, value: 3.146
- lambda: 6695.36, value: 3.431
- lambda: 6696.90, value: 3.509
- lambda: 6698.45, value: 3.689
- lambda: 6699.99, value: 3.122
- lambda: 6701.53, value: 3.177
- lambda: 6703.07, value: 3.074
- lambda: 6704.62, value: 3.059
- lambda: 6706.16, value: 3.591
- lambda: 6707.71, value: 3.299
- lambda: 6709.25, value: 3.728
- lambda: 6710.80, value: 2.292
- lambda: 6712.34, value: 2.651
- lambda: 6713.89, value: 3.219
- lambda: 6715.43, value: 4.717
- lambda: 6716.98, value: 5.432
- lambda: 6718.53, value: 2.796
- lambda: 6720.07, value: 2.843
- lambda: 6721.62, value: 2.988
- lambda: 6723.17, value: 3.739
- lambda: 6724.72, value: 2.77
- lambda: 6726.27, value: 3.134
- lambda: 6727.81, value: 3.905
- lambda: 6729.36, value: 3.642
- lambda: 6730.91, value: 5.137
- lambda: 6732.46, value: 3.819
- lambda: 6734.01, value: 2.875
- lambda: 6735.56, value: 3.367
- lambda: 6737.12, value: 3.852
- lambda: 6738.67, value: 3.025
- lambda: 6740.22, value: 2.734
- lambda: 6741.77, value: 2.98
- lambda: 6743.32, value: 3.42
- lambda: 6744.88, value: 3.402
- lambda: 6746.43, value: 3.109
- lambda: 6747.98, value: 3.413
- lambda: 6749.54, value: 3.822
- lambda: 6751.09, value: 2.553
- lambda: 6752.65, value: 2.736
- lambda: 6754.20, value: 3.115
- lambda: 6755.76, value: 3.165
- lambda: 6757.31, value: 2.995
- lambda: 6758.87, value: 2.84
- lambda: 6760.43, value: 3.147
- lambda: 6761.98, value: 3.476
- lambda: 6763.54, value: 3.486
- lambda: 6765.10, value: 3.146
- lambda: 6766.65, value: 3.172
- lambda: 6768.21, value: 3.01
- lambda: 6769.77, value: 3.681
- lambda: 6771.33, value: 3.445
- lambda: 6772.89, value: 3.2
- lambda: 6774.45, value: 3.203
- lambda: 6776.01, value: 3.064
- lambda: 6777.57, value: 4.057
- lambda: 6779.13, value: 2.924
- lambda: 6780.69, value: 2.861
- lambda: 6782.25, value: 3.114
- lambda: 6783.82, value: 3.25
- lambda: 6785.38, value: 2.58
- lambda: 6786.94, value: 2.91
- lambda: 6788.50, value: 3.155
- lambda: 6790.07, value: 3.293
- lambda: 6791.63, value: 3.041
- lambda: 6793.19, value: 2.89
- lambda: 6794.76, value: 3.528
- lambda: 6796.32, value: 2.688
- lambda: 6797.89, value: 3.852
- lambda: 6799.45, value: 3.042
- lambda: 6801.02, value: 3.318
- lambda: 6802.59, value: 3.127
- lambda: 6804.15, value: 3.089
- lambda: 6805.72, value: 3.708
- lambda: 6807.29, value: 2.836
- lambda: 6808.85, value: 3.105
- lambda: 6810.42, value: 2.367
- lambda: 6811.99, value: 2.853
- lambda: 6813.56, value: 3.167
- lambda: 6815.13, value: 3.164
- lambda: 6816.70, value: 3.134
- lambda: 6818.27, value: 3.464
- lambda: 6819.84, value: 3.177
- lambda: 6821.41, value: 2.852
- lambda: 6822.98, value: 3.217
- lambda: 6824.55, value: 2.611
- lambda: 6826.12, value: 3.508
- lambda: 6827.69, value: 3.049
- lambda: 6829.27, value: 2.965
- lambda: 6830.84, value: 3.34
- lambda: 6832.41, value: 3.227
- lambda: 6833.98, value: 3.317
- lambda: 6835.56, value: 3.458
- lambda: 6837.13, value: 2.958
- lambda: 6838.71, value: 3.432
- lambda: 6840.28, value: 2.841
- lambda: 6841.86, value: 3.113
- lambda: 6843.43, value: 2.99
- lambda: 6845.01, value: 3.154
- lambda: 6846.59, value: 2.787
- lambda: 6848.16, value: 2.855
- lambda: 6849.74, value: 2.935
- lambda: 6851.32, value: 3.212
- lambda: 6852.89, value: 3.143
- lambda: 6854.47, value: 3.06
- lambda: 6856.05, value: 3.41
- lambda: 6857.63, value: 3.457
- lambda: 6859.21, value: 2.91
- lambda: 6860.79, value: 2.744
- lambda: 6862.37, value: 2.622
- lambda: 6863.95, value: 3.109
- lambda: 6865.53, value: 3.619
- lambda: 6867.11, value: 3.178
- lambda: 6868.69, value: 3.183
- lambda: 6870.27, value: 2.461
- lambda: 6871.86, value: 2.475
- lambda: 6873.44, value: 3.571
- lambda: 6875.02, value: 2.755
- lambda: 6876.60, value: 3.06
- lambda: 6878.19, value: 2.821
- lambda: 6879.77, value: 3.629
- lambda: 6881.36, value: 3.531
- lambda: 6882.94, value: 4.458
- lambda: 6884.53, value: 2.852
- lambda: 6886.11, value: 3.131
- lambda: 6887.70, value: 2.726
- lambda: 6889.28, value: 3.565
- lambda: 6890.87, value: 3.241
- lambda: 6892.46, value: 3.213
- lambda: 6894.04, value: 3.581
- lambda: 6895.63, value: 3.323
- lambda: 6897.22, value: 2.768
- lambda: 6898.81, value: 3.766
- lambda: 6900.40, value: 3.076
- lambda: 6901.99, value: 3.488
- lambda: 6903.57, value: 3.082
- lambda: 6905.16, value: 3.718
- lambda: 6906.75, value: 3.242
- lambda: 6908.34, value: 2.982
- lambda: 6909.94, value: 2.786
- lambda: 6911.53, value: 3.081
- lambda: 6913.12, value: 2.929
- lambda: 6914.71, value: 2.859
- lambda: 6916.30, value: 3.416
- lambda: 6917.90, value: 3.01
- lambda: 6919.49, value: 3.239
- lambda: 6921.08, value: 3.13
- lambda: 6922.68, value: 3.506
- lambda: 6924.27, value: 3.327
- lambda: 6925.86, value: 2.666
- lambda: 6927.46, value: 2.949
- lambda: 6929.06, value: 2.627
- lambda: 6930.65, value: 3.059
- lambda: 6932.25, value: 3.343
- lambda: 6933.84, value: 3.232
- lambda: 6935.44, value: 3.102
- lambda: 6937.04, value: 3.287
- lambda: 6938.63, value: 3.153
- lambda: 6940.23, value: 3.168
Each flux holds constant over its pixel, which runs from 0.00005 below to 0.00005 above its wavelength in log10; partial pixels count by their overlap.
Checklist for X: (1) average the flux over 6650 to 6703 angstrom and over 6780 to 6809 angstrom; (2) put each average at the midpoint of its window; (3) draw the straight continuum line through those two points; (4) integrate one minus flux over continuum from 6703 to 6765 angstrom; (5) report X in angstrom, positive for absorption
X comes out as -3.75 angstrom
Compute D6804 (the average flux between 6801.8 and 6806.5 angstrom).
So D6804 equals 3.31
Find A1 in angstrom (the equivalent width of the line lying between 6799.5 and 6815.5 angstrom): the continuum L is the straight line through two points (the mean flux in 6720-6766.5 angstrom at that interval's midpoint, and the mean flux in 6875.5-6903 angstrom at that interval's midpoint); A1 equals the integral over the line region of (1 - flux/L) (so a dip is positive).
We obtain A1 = 1.1 angstrom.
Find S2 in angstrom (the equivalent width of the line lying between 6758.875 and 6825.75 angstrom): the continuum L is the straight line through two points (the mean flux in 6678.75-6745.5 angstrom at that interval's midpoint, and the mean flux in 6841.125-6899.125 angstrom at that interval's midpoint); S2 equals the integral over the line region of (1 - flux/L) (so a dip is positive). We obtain 1.6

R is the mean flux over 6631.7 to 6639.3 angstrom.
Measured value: 2.94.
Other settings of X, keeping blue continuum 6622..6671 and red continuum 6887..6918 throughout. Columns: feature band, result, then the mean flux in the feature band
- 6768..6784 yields -0.51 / 3.26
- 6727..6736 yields -1.86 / 3.81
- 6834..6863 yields 1.04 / 3.07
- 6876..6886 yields -0.59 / 3.38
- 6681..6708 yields -0.33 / 3.18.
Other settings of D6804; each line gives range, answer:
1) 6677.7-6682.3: 3.18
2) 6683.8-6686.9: 3.43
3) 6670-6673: 3.56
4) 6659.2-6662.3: 3.2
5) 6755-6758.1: 3.08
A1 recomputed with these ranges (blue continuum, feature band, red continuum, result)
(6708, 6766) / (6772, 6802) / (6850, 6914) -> 1.12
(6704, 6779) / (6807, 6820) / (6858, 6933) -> 0.87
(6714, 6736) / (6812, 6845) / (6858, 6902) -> 1.85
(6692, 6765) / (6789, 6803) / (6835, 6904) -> 0.17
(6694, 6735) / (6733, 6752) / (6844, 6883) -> 0.91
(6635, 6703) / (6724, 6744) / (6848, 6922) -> -1.87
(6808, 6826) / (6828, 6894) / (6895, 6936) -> -1.28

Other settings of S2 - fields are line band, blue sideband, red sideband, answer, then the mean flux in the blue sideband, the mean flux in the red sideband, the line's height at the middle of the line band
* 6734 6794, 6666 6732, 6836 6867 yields 0.57 angstrom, 3.29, 3.08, 3.2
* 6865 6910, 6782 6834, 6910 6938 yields -1.74 angstrom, 3.11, 3.1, 3.1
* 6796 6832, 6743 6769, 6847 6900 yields 0.51 angstrom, 3.17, 3.16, 3.17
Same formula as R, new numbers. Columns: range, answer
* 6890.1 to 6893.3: 3.24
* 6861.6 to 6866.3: 3.12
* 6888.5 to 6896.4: 3.38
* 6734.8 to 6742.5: 3.19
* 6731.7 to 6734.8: 3.35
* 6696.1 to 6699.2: 3.59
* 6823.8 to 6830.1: 3.04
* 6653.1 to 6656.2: 3.39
